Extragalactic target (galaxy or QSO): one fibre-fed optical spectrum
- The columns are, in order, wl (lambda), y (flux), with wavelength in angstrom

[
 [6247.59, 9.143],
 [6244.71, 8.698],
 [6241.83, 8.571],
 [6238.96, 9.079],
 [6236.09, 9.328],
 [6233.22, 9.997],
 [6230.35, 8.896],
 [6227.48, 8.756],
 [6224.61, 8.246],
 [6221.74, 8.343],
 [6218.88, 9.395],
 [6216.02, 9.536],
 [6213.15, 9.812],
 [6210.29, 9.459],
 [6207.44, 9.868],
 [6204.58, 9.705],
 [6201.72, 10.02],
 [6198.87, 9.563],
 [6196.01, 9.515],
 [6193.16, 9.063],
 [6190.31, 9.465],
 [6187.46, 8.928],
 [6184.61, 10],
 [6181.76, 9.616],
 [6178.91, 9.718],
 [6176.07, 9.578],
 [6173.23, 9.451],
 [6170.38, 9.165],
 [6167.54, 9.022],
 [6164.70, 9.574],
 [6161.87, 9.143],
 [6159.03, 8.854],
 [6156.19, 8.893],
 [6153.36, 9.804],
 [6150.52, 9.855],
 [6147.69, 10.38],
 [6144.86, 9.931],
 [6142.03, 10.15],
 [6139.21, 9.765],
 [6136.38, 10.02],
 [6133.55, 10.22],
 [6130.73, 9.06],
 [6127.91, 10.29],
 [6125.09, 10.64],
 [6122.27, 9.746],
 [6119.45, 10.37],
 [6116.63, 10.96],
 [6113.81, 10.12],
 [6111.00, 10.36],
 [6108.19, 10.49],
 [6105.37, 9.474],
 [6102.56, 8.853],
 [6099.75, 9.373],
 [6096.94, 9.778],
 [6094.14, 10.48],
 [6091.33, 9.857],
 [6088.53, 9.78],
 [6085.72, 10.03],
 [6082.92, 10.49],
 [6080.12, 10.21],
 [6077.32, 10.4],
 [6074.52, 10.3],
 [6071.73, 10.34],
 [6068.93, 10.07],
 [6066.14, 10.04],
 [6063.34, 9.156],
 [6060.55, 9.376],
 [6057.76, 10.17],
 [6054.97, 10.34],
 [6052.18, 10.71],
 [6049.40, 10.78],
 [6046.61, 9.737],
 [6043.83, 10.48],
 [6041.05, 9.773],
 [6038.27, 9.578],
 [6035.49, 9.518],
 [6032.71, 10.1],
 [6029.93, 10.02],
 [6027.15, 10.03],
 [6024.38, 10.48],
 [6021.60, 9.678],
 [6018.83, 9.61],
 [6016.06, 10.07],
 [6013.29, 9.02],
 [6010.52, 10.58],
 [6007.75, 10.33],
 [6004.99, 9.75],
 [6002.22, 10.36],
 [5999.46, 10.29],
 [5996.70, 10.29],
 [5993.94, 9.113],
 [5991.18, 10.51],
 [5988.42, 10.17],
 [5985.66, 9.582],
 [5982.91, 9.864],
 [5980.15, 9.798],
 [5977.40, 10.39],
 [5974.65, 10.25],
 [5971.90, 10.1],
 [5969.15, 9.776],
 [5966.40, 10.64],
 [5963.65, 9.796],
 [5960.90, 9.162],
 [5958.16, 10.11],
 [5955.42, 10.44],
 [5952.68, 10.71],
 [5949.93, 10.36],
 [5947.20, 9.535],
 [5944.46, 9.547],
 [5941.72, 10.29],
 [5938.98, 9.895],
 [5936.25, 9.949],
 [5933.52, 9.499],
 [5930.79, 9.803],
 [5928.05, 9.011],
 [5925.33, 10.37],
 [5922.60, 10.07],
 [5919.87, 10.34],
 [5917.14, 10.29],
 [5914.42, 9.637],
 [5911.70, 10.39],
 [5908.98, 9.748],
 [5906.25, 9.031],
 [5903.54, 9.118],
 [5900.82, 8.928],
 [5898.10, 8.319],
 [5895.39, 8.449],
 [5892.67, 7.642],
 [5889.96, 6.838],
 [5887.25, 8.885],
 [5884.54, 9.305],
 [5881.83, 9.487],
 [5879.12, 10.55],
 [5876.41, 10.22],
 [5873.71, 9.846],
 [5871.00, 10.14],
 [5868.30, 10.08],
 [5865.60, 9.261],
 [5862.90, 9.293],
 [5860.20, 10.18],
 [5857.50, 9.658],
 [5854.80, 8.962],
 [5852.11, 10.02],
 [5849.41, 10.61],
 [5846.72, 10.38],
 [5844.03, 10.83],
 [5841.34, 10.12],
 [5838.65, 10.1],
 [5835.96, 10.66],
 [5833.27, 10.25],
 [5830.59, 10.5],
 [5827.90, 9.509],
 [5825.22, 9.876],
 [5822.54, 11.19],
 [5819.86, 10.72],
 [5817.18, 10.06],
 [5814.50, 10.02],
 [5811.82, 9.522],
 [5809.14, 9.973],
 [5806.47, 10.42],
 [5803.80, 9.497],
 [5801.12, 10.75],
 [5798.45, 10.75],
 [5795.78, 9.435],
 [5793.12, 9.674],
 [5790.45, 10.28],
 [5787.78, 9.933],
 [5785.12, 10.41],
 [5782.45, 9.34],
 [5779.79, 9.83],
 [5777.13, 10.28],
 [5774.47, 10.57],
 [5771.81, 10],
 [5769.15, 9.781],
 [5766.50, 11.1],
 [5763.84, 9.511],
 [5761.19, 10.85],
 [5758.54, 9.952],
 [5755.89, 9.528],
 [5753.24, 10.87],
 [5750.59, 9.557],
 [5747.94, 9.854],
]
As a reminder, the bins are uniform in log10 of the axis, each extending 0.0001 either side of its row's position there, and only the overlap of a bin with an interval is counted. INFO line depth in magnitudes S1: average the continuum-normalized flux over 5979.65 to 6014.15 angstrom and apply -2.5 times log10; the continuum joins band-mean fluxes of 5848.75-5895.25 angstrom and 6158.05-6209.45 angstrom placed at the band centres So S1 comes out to -0.062 mag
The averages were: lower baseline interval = 9.42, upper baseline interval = 9.46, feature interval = 9.99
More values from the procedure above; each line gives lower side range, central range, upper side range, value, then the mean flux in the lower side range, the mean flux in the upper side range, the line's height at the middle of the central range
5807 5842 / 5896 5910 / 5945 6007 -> 0.13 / 10.2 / 10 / 10.1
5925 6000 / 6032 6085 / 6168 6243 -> -0.04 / 9.97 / 9.35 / 9.72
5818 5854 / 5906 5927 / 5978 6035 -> 0.02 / 10.3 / 9.98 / 10.2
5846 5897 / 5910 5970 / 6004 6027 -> -0.03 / 9.45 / 9.95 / 9.69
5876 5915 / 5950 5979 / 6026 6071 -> -0.07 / 9.07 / 10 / 9.48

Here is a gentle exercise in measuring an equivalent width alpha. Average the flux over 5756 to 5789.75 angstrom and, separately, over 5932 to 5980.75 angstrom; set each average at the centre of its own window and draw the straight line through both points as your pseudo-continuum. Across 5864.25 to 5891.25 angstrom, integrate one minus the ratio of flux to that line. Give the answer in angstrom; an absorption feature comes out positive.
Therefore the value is 1.6 angstrom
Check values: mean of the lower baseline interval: 10.1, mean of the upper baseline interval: 10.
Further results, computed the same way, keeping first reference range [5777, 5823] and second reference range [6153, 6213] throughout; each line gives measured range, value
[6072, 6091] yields -1.1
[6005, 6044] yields -0.8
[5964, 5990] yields -0.7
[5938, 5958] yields -0.6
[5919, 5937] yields 0.1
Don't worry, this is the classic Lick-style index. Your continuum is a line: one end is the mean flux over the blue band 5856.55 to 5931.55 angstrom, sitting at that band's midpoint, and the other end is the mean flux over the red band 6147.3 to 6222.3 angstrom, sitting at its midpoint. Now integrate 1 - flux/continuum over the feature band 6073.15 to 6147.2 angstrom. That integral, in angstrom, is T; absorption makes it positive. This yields -4.54 angstrom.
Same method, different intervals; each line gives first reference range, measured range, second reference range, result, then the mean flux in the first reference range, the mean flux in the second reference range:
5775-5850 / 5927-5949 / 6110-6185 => 0.7 angstrom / 10.2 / 9.8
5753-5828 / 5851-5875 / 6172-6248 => 0.7 angstrom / 10.1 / 9.33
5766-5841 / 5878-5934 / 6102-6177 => 4.1 angstrom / 10.1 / 9.79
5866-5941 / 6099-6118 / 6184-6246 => -1.3 angstrom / 9.48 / 9.28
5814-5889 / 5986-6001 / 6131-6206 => -0.3 angstrom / 10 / 9.58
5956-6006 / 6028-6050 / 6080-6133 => 0.1 angstrom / 10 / 10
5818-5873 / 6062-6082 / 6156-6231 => -1.0 angstrom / 10.1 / 9.33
